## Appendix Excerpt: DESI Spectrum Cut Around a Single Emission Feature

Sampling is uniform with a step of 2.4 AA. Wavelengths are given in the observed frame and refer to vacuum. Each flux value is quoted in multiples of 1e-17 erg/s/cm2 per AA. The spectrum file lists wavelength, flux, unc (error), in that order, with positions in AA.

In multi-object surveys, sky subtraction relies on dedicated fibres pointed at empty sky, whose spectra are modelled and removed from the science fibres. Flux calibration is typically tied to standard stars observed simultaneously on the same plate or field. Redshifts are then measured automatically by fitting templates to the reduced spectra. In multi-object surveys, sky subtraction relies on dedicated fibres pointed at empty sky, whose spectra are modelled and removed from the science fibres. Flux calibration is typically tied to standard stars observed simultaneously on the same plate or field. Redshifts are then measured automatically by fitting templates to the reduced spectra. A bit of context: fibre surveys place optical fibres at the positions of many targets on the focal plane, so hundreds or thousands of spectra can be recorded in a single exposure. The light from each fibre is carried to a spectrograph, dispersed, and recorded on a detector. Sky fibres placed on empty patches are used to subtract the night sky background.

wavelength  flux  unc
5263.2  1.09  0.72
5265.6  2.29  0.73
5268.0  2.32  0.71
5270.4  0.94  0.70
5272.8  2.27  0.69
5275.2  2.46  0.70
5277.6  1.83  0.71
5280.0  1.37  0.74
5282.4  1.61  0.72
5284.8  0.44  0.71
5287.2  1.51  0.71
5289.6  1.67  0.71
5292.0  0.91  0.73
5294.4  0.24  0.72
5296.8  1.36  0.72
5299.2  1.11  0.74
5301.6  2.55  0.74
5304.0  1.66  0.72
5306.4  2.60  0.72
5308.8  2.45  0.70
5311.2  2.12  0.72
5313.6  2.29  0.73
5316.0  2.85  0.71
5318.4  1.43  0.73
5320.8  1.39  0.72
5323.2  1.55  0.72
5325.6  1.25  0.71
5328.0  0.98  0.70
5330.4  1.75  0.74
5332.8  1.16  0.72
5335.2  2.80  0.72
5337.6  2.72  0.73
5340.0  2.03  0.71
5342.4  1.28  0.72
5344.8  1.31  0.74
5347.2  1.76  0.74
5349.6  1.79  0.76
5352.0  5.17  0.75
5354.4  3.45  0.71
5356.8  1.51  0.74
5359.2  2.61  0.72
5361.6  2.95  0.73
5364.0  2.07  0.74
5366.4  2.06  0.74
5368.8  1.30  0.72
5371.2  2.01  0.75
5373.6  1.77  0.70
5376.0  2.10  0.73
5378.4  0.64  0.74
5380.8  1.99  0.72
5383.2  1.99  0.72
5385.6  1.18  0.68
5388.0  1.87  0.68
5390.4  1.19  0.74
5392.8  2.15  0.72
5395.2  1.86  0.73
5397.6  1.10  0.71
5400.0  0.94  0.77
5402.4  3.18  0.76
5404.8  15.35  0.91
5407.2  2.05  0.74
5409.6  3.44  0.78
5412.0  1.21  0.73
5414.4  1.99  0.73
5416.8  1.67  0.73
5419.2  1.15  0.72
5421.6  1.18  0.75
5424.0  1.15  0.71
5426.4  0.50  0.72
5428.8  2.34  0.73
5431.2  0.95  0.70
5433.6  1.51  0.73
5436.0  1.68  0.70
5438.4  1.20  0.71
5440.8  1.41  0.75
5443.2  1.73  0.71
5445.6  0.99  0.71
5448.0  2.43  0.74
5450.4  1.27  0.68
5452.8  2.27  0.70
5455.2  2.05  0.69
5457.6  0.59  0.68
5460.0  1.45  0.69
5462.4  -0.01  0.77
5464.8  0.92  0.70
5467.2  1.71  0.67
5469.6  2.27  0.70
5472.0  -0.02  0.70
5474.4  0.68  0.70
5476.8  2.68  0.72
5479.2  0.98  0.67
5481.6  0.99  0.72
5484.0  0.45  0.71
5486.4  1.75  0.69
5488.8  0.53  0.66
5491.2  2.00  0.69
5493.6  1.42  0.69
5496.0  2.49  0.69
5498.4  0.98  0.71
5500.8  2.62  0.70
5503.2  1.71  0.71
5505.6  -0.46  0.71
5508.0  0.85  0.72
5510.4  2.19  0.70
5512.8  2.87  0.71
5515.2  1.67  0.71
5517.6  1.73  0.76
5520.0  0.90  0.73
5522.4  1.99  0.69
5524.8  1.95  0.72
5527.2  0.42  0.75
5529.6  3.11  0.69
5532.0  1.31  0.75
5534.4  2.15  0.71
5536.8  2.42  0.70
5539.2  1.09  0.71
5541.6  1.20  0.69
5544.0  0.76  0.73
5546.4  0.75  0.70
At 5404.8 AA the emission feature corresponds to [O III]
